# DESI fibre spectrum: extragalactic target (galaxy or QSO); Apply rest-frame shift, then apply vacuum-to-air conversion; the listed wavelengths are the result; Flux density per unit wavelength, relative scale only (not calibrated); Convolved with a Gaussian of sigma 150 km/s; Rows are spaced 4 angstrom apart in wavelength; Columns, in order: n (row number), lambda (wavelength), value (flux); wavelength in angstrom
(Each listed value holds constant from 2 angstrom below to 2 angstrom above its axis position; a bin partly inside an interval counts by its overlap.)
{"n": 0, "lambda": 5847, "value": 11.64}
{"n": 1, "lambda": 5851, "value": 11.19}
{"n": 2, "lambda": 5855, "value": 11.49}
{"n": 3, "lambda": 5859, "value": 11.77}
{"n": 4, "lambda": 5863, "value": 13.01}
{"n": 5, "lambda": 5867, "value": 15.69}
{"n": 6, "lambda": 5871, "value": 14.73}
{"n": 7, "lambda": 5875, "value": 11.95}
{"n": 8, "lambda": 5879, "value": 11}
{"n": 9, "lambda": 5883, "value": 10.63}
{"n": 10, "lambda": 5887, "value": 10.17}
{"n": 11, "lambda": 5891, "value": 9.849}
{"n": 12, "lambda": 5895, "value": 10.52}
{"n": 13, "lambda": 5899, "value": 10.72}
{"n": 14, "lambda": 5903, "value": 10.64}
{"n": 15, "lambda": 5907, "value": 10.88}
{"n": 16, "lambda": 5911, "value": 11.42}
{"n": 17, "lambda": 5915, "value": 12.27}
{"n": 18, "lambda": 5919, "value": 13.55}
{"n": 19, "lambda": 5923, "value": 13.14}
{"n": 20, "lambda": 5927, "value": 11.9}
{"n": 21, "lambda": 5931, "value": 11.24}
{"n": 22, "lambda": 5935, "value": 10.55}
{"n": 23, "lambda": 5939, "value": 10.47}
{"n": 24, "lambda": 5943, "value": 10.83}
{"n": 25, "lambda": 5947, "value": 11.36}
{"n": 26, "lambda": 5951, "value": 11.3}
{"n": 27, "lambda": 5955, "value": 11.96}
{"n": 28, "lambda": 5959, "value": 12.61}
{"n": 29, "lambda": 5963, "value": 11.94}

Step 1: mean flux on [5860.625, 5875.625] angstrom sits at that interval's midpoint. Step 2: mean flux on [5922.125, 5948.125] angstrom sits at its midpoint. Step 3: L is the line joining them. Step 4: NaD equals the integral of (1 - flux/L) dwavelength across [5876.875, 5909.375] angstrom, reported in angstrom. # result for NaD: 6.0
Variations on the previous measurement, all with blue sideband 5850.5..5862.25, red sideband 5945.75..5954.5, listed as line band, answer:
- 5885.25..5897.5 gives 1.5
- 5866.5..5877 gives -2.0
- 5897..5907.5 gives 0.8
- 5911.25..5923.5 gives -1.3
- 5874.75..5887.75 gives 0.8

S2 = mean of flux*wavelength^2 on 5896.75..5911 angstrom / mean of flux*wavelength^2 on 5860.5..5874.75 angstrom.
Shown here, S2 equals 0.8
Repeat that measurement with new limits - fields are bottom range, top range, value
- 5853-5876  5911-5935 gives 0.94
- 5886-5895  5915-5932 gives 1.25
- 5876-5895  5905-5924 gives 1.17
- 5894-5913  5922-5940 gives 1.06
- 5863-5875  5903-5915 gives 0.80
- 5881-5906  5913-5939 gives 1.16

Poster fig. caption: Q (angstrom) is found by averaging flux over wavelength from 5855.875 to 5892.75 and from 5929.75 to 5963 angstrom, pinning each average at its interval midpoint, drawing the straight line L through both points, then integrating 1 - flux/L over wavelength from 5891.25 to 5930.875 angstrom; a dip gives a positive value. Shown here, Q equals 0.4 angstrom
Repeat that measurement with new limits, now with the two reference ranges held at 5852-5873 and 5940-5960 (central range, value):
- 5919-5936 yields -0.05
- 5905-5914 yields 0.75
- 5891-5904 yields 2.11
